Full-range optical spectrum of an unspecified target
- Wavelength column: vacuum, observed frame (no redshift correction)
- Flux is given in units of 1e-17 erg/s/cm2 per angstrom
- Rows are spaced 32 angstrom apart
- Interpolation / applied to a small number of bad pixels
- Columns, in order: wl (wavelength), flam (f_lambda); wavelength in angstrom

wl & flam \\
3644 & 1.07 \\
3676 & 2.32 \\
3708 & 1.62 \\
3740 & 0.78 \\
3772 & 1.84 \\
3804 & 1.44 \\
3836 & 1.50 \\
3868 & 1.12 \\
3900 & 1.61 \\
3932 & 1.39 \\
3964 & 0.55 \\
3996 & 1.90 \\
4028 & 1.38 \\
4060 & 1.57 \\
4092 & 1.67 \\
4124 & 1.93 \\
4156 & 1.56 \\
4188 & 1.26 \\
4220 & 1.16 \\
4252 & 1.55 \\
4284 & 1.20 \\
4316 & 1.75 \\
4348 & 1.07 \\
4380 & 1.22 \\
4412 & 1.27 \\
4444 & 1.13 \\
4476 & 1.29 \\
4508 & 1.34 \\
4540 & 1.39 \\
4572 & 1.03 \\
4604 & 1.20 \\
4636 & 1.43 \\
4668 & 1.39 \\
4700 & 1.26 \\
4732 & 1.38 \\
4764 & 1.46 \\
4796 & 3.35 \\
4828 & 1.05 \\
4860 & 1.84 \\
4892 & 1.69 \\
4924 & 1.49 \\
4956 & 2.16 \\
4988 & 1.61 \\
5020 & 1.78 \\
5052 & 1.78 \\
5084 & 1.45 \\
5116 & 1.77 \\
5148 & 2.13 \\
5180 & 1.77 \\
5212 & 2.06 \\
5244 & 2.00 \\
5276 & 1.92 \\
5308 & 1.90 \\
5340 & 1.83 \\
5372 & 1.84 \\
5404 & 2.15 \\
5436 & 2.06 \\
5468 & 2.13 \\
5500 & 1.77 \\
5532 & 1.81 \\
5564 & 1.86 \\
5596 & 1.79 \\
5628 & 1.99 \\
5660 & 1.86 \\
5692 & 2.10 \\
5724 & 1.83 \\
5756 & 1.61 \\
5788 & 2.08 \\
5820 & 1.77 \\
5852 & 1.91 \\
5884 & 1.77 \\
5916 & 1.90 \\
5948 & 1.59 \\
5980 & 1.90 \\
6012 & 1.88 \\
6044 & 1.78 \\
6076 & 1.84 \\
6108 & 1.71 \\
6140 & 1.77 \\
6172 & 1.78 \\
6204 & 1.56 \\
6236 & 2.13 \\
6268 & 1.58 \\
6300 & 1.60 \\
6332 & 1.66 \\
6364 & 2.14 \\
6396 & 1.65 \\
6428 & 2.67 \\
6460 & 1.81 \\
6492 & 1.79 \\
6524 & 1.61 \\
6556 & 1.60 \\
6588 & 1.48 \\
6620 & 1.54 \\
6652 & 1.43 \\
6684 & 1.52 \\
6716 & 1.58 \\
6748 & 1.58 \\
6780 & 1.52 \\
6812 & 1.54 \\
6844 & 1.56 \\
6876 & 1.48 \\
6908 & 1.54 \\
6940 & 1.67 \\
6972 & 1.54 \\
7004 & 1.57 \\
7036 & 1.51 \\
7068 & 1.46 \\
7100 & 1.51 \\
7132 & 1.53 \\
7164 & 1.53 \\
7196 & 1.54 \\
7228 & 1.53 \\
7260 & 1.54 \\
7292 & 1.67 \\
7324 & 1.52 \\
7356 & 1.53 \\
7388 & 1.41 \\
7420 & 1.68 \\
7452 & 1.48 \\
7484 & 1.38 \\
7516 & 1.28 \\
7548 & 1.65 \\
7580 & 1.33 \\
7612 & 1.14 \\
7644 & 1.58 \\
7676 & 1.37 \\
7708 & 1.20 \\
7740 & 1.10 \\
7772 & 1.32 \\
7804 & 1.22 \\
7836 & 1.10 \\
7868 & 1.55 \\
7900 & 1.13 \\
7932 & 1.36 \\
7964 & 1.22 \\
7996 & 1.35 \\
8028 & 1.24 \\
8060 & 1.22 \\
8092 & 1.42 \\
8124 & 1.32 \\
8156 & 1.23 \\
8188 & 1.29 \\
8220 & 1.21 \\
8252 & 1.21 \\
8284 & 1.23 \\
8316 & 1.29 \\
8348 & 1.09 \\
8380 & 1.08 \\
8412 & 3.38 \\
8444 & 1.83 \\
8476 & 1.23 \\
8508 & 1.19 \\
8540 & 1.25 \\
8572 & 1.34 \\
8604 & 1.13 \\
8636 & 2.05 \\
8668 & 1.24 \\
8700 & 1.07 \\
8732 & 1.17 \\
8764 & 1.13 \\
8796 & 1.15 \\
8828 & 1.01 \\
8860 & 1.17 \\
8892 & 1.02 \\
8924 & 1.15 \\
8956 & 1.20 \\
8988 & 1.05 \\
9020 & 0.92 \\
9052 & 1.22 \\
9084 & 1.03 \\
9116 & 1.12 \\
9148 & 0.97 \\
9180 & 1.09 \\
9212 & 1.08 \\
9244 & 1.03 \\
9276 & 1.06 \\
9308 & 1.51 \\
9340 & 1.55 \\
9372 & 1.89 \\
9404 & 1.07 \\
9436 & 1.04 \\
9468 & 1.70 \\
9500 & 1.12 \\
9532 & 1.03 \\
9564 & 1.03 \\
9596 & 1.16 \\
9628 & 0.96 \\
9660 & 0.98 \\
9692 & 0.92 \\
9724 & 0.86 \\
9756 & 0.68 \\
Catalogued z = 0.28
